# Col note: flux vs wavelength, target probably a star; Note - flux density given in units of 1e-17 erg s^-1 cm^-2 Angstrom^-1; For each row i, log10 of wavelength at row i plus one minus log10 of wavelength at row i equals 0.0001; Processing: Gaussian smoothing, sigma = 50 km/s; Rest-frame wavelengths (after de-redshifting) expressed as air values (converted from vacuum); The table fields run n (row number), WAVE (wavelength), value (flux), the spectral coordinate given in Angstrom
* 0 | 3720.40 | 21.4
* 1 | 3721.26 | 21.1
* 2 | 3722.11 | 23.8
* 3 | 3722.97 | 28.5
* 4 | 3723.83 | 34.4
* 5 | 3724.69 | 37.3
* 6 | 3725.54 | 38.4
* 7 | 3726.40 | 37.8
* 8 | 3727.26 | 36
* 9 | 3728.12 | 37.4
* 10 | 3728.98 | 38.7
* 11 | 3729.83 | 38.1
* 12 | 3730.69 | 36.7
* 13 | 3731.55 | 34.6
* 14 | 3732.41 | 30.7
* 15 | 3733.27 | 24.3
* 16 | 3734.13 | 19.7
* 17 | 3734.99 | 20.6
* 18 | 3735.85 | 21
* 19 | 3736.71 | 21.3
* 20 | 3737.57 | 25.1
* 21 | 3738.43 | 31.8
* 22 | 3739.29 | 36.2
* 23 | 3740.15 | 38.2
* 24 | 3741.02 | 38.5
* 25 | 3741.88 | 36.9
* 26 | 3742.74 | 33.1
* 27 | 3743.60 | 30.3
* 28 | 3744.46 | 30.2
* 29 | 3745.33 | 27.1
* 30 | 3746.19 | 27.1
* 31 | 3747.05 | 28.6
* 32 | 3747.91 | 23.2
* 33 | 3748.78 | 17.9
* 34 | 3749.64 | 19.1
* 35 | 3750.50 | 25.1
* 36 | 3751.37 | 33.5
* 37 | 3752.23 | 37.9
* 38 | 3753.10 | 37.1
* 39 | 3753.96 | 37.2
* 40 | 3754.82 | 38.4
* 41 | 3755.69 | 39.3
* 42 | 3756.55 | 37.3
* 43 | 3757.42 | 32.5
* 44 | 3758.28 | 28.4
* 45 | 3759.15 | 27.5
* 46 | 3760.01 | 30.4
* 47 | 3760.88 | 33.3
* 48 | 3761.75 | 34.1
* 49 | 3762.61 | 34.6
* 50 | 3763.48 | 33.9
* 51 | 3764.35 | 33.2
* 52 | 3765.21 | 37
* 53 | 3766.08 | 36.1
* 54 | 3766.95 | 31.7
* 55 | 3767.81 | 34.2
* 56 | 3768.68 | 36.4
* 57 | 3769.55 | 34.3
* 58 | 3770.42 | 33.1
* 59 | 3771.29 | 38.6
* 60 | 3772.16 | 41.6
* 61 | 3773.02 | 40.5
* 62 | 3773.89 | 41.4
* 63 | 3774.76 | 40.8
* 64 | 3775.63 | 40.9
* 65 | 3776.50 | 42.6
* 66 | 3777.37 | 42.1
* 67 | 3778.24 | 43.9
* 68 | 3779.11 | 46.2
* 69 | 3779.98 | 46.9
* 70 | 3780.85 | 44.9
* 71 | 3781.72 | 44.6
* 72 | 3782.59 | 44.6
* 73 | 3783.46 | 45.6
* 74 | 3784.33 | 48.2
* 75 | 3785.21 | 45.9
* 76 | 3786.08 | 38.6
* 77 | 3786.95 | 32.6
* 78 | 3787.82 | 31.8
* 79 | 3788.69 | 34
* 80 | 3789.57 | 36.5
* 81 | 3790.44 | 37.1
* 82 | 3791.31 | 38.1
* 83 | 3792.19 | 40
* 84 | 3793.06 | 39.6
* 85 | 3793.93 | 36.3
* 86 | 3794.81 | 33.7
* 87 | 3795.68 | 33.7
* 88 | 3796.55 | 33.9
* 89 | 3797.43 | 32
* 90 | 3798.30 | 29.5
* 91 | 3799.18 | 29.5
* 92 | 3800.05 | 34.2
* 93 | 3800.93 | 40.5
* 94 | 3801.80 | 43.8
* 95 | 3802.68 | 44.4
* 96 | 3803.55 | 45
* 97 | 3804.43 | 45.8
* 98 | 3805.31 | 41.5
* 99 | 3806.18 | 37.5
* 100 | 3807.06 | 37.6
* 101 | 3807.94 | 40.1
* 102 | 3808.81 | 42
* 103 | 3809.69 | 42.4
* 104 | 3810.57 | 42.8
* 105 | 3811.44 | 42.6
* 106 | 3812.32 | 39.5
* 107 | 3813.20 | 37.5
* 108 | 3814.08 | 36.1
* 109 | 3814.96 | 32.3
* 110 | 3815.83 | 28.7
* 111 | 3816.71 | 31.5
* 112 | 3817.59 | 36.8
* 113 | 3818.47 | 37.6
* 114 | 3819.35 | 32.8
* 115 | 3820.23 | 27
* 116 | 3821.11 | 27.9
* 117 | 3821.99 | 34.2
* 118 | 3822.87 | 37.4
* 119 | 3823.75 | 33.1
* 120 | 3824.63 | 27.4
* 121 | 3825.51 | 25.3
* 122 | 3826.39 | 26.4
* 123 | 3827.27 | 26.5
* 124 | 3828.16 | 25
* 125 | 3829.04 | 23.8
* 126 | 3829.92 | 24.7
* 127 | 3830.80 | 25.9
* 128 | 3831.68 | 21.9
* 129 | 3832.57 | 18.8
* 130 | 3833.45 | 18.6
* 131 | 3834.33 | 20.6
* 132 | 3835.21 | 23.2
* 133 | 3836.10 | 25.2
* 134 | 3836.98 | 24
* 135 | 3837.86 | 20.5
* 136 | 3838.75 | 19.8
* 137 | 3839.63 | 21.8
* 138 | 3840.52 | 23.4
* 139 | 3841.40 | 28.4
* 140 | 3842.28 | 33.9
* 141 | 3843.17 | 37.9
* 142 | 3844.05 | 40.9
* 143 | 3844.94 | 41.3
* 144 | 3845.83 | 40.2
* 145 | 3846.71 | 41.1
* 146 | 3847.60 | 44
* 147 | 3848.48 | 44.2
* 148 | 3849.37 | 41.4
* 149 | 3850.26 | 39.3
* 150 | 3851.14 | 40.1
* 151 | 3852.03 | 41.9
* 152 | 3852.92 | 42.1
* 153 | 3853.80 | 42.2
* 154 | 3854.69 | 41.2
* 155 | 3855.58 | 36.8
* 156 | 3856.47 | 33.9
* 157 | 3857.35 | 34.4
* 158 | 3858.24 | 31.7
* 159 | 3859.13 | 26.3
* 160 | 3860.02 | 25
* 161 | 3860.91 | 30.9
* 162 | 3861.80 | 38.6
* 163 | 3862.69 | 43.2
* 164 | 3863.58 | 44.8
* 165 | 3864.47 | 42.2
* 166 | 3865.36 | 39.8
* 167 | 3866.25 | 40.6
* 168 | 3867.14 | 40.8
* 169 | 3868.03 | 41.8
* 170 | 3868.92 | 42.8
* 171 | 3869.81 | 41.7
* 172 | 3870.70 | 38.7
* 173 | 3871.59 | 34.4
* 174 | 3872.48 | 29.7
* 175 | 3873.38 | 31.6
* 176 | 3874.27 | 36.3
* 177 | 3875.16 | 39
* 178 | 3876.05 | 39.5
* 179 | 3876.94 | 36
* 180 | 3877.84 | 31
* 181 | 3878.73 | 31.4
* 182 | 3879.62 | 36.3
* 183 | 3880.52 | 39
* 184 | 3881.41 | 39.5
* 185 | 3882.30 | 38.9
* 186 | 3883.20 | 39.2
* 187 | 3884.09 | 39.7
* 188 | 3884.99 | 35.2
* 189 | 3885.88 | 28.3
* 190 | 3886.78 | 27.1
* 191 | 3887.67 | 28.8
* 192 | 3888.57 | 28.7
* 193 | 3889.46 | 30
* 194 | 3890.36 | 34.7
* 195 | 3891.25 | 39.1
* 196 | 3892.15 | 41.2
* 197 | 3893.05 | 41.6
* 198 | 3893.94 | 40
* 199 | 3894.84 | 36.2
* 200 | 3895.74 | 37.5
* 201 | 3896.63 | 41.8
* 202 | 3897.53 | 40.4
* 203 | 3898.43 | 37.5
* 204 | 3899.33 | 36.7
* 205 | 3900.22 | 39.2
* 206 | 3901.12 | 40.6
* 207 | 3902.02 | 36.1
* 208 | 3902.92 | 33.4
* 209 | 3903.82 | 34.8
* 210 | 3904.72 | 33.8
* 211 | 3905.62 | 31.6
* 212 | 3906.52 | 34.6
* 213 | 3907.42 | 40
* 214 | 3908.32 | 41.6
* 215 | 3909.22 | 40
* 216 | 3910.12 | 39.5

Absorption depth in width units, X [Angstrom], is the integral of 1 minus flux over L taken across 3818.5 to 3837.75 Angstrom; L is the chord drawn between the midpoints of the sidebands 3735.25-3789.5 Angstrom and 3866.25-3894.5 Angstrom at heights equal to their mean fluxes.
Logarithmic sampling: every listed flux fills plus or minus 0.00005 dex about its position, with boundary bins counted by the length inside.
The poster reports 5.1 Angstrom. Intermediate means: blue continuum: 35.1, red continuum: 36.3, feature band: 26.3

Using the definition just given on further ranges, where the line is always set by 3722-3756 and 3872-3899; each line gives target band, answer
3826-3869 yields 2.04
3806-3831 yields 0.39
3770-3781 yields -3.15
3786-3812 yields -3.70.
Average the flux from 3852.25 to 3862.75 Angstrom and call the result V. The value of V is 35.4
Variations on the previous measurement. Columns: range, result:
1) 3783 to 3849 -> 33.9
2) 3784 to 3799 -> 36.3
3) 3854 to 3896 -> 36.3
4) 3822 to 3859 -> 31.5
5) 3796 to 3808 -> 38.1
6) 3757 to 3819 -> 37.8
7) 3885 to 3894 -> 33.8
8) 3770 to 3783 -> 42.2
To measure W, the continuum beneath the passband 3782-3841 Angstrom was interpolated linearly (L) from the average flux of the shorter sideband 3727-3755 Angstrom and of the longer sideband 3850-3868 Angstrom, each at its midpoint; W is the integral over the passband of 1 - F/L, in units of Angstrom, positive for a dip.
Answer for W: 2.3 Angstrom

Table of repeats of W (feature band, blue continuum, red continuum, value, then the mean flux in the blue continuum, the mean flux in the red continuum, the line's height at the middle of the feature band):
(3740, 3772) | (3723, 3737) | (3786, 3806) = 1.1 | 31.7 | 37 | 33.8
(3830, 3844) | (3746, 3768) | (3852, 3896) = 4.1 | 31.9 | 36.6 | 35.1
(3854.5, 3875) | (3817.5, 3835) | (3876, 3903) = -2.5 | 27.3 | 36.3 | 32.8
